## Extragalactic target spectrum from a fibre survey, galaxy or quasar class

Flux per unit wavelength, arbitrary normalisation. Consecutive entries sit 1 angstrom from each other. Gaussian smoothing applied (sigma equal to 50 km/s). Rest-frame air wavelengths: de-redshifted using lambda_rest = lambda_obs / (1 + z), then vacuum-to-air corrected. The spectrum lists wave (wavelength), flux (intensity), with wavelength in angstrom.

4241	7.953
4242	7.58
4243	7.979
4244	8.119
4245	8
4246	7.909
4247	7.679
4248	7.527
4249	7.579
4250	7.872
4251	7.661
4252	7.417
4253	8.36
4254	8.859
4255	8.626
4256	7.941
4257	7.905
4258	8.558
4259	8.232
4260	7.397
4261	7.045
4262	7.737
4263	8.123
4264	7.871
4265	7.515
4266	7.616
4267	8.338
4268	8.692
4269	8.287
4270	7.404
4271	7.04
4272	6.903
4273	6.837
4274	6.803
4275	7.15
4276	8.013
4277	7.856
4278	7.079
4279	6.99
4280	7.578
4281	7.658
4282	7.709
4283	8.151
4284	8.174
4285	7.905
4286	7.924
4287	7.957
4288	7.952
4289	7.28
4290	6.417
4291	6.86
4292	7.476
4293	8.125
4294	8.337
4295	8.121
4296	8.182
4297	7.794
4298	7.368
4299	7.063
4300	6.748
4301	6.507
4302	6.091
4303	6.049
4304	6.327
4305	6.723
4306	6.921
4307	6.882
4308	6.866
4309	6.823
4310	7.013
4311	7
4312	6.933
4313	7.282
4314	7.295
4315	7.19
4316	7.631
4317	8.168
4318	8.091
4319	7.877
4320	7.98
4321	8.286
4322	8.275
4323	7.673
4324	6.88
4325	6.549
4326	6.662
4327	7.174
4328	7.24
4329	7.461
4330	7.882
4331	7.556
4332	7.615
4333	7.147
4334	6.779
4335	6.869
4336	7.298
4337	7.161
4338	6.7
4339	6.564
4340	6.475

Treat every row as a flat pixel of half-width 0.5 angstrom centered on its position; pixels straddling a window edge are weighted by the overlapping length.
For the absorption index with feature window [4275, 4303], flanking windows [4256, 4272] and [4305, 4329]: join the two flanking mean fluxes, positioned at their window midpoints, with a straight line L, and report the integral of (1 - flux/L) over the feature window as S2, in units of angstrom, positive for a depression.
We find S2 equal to 0.3 angstrom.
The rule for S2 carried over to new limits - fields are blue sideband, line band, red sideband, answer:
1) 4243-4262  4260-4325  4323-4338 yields 0.8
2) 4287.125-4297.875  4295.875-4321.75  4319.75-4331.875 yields 1.3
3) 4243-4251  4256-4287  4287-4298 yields 0.1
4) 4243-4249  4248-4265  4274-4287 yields -0.3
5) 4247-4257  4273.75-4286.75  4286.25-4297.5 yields 0.2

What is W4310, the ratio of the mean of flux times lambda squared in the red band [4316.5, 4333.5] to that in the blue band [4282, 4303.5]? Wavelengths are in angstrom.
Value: 1.0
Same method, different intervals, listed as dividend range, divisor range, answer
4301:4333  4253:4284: 0.95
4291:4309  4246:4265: 0.92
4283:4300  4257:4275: 1.01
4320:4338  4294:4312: 1.06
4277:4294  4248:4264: 0.97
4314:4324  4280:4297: 1.02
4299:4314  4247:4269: 0.87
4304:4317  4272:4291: 0.96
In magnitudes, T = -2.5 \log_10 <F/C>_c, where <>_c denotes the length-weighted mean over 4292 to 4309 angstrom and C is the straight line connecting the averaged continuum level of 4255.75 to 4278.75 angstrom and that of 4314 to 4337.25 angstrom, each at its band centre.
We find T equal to 0.06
